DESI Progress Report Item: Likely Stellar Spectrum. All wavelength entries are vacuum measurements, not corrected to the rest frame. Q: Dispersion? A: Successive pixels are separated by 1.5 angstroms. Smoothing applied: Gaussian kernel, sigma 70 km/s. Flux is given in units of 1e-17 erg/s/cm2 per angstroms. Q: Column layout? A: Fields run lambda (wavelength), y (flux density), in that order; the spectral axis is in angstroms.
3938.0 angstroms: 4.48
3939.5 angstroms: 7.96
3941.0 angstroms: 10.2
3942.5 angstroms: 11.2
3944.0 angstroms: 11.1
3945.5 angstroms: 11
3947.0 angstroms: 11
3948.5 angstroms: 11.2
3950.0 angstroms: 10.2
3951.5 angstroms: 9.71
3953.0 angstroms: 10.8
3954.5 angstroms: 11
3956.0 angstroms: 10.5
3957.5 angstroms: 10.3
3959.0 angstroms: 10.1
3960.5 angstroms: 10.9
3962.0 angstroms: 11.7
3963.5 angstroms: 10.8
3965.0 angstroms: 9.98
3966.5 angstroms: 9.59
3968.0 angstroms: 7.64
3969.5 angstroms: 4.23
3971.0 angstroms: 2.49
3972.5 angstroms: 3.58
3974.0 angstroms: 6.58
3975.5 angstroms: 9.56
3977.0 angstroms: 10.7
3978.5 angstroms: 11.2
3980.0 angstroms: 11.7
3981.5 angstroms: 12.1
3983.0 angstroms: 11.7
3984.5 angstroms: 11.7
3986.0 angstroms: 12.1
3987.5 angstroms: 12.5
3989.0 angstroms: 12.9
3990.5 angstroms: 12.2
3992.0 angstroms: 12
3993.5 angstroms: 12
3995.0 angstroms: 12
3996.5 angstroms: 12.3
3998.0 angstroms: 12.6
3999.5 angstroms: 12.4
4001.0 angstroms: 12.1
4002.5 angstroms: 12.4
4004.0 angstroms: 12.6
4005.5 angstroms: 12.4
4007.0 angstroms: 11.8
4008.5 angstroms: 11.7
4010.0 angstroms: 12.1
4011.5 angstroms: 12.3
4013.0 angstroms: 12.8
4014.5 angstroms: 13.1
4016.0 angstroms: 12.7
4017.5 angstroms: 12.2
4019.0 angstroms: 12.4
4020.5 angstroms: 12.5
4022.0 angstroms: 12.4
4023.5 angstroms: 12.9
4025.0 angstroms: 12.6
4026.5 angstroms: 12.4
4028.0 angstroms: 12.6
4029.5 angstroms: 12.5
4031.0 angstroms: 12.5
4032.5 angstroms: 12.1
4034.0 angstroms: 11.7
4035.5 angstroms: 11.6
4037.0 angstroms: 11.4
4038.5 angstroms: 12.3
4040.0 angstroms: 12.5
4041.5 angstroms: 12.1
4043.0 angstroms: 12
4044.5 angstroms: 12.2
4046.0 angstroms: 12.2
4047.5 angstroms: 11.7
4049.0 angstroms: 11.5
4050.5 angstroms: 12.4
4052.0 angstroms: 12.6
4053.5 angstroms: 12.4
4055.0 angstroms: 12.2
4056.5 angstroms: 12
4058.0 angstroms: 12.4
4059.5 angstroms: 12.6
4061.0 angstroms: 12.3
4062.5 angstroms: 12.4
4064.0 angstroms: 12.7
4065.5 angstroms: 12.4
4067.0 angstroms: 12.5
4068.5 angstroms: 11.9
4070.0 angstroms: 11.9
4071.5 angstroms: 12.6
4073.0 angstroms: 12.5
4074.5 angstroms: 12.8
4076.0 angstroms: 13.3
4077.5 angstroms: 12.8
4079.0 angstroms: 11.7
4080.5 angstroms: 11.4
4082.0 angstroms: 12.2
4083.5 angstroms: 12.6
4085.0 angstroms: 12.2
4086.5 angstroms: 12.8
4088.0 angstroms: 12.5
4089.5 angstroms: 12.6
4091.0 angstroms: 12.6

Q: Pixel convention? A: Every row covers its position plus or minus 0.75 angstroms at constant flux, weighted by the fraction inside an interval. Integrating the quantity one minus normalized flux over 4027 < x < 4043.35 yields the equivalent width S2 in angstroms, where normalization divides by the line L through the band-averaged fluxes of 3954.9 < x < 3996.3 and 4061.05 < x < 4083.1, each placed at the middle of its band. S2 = -0.9 angstroms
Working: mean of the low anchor 10.1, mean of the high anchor 12.4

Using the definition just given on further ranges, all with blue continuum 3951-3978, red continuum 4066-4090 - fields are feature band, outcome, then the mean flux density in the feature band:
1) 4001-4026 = -4.8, 12.4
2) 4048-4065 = -0.8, 12.3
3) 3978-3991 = -3.4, 12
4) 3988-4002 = -3.5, 12.3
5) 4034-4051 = -1.0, 12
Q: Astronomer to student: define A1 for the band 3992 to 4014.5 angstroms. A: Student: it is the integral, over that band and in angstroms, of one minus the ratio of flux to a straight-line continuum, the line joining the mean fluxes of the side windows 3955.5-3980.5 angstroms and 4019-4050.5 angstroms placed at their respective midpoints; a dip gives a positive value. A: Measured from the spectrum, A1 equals -3.5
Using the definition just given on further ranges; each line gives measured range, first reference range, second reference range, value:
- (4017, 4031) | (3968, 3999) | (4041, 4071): -1.4 angstroms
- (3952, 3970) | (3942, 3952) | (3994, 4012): 2.0 angstroms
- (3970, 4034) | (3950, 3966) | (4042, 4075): -1.4 angstroms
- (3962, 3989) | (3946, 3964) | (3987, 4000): 5.0 angstroms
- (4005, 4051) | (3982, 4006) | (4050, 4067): 0.3 angstroms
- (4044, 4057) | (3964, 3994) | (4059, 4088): -0.4 angstroms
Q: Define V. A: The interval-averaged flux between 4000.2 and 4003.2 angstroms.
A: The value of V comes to 12.2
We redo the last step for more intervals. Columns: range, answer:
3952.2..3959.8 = 10.5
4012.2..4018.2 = 12.7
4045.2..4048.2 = 12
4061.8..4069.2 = 12.4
